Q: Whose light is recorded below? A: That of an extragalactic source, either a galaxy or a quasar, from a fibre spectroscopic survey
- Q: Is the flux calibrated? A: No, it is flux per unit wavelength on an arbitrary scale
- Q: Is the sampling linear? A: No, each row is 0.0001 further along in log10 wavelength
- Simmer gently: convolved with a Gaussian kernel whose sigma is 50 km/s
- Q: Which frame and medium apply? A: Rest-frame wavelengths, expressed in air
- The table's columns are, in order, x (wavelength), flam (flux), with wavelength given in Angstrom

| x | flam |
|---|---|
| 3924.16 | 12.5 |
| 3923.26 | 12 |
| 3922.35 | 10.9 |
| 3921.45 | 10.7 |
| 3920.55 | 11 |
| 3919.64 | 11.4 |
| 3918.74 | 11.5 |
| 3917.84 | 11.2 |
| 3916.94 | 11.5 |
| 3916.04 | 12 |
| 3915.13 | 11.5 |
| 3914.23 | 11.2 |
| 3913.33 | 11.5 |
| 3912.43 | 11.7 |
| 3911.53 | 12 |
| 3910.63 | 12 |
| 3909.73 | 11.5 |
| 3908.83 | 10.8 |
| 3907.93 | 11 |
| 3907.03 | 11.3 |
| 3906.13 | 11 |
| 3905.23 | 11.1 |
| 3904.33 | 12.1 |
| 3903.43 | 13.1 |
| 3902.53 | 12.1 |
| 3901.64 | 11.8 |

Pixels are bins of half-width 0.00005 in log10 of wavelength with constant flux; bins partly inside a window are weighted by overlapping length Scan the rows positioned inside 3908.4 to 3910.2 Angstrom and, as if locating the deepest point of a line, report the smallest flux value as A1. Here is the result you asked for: 10.8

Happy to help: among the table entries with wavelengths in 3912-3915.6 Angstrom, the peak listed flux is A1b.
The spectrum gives 11.7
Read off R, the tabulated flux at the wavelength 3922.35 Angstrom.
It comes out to 10.9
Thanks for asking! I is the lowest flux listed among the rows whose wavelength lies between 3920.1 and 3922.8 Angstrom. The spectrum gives 10.7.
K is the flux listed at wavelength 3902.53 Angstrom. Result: 12.1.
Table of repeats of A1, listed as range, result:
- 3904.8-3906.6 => 11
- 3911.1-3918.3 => 11.2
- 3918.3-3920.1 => 11.4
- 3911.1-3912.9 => 11.7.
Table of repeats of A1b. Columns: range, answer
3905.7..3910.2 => 11.5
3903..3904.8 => 13.1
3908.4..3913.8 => 12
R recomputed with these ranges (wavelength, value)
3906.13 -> 11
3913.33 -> 11.5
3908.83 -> 10.8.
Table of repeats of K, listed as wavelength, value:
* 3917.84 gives 11.2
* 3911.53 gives 12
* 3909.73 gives 11.5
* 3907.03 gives 11.3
